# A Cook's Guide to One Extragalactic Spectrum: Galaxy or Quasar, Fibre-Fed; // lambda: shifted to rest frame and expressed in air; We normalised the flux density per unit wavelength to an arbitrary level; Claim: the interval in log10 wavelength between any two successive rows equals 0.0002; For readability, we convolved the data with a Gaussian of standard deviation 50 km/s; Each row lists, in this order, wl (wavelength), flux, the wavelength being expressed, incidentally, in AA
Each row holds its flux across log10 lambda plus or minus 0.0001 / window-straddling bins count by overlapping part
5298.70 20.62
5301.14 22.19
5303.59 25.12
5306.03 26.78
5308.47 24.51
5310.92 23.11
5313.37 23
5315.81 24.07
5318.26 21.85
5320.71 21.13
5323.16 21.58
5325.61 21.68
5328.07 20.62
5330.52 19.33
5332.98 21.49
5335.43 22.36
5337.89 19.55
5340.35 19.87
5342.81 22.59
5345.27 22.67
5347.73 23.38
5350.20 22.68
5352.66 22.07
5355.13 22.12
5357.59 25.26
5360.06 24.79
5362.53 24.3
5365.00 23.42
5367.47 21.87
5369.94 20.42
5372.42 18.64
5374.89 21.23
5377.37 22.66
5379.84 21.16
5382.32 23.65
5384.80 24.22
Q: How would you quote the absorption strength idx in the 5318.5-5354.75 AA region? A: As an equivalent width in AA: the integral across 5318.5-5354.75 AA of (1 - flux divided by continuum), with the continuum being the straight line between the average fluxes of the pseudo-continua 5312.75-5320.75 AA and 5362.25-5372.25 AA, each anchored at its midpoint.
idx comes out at 1.4 AA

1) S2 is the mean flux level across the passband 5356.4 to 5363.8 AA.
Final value 24.8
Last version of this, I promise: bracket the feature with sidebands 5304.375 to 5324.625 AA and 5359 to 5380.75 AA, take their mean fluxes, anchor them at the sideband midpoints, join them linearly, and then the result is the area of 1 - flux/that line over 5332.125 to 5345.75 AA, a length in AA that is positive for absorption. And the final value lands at 0.8 AA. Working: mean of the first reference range 23.3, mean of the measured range 21.4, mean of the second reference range 22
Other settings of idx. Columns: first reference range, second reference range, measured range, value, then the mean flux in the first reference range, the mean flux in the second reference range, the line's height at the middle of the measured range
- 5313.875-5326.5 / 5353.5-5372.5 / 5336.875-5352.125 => 0.5 AA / 22.1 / 22.8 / 22.5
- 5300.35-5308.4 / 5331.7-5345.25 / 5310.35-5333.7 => 1.3 AA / 24.8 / 21.3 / 23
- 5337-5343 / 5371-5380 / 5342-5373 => -3.1 AA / 20.4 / 20.9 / 20.6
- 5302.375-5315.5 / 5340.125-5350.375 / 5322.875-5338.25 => 1.5 AA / 24.5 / 22.4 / 23.3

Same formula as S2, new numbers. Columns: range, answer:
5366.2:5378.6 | 21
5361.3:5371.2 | 22.5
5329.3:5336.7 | 21.1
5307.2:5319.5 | 23.3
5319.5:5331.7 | 20.9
